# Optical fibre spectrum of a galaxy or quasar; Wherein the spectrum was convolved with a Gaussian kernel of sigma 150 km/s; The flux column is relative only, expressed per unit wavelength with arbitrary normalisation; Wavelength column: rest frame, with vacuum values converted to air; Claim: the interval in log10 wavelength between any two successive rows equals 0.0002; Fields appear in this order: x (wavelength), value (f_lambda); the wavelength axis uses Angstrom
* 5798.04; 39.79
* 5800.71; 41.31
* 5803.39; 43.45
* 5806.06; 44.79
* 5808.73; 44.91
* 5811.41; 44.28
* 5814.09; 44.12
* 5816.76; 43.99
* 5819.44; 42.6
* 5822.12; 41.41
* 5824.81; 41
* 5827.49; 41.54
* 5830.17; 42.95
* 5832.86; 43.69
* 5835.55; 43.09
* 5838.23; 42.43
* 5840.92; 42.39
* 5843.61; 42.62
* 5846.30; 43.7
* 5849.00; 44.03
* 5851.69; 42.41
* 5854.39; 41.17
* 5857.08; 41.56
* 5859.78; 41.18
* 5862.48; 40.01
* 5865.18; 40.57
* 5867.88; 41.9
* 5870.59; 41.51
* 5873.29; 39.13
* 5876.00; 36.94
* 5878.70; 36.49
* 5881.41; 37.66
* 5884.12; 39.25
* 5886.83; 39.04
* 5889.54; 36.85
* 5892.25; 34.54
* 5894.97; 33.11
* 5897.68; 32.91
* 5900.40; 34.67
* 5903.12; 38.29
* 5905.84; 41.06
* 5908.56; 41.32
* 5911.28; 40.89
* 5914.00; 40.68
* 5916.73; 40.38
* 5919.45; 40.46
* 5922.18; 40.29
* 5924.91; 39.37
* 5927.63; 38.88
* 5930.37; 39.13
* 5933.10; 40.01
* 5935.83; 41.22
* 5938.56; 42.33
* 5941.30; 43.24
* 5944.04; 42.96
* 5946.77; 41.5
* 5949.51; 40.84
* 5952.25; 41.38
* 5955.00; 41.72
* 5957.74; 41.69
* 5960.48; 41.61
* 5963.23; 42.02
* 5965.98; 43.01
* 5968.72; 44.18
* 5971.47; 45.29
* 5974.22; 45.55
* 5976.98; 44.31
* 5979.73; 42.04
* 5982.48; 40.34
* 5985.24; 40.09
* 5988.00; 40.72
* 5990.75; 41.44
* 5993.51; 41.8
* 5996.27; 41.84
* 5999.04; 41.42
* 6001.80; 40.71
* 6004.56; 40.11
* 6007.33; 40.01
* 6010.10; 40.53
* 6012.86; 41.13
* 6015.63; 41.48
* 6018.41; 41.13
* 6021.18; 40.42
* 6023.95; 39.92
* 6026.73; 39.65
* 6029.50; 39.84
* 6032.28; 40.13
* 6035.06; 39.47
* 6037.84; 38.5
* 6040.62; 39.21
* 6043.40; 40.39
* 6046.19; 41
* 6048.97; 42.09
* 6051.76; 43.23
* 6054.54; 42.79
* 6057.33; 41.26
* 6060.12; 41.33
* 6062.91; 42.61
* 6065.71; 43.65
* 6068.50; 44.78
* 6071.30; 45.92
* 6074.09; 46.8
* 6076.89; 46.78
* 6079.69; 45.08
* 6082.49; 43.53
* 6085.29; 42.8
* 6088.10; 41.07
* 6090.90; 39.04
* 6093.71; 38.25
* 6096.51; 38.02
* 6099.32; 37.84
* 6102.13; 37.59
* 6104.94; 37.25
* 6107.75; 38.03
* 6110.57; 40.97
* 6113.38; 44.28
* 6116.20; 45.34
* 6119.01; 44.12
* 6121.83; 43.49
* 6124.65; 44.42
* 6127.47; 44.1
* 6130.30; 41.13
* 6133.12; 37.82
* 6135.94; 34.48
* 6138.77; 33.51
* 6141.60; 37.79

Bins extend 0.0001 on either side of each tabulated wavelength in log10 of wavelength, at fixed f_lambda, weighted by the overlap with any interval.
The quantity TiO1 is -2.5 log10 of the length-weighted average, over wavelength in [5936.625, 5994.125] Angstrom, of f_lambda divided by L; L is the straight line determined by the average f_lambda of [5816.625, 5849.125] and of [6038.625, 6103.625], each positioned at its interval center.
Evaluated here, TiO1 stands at 0.00 mag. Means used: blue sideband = 42.6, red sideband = 41.9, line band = 42.3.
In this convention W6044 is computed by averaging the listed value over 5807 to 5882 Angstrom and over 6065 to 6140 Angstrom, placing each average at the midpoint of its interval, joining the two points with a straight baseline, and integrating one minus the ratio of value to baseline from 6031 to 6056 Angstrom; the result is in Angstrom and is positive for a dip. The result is 0.5 Angstrom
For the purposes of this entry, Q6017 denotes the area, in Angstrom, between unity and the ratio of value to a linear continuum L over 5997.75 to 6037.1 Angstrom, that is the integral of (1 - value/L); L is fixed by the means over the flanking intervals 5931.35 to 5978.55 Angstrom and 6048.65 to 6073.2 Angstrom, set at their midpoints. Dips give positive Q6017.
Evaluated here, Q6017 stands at 2.3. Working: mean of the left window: 42.5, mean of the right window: 43.2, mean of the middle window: 40.4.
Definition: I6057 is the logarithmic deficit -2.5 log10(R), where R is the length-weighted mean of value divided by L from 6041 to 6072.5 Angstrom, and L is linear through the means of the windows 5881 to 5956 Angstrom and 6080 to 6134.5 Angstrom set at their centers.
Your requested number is -0.05 mag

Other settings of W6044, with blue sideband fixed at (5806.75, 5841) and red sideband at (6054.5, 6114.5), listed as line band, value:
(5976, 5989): 0.3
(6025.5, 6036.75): 0.6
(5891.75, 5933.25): 3.9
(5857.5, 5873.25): 0.7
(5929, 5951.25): 0.6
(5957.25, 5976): -0.5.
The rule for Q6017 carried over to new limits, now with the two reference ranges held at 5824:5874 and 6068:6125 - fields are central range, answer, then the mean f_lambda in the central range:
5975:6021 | 0.9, 41.2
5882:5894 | 1.3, 37.3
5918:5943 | 0.9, 40.6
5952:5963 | 0.1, 41.6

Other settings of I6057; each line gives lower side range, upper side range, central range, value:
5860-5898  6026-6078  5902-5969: -0.05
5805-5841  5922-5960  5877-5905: 0.15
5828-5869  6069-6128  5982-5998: 0.03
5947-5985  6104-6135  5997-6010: 0.05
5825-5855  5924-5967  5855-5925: 0.09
